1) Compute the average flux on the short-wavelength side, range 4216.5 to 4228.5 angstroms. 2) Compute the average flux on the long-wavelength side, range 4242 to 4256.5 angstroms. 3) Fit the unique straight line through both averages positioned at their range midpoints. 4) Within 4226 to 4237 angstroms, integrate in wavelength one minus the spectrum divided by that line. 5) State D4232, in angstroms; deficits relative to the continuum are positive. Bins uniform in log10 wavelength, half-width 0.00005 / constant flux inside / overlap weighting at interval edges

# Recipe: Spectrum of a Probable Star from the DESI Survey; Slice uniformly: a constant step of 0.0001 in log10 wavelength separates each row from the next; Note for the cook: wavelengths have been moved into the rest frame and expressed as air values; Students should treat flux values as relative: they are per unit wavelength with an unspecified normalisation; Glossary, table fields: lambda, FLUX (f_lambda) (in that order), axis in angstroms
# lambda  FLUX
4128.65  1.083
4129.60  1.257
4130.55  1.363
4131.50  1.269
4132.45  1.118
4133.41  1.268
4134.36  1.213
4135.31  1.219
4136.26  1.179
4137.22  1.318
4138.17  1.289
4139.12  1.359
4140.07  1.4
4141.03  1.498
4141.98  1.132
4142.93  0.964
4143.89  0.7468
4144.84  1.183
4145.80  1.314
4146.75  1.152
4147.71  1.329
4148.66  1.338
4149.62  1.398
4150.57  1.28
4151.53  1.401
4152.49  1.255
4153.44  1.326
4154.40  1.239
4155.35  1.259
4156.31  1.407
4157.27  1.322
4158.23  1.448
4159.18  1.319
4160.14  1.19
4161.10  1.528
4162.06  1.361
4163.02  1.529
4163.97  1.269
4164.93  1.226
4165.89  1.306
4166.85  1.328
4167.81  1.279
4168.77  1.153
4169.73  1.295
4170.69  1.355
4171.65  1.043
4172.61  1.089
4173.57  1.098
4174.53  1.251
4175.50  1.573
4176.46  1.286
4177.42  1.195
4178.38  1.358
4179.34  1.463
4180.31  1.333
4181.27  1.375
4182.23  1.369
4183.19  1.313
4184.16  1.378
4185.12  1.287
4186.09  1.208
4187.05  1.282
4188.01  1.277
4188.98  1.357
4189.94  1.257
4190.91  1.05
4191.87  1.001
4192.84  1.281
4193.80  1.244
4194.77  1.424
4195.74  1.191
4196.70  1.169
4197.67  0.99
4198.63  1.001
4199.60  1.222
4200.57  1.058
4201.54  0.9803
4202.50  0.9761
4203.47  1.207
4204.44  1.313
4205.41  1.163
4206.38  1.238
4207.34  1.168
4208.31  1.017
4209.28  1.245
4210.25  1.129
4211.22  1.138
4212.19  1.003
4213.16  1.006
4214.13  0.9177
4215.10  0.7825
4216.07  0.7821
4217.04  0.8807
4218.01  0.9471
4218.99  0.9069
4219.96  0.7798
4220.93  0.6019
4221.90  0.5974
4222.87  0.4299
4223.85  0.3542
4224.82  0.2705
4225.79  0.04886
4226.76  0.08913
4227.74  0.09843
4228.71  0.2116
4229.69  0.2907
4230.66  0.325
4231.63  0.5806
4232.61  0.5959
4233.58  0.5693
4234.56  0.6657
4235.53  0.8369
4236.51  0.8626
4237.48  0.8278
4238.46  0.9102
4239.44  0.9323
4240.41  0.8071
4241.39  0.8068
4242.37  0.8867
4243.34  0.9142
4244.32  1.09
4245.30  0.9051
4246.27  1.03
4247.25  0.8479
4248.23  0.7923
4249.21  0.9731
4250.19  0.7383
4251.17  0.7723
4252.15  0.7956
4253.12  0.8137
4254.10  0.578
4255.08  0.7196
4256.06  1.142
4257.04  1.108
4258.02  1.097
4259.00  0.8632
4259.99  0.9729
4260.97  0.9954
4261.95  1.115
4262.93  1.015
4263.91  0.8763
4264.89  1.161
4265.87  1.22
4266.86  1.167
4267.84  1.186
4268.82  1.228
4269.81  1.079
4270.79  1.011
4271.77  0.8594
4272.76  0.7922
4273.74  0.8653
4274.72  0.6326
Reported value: 3.2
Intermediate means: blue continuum 0.495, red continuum 0.866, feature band 0.456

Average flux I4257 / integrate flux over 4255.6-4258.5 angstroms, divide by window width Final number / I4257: 1.12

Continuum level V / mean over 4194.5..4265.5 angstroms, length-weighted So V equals 0.856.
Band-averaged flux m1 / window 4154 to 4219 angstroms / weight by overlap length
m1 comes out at 1.21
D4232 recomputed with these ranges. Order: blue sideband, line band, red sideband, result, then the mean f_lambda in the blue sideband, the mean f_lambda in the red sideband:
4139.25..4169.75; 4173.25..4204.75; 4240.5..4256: -3.0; 1.29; 0.852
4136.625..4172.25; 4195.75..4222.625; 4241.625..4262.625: 1.8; 1.28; 0.912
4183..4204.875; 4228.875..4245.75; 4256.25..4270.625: 5.7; 1.19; 1.08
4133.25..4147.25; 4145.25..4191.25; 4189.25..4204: -4.8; 1.21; 1.14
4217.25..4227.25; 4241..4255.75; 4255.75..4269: 0.4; 0.513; 1.08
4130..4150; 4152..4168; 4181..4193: -1.0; 1.24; 1.26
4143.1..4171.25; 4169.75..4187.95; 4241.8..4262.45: -1.3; 1.29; 0.912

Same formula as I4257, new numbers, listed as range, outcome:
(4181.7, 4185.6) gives 1.34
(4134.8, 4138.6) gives 1.25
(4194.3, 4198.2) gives 1.19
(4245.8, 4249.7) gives 0.909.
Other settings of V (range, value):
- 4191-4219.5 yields 1.08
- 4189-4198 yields 1.19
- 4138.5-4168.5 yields 1.29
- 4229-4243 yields 0.702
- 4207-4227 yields 0.771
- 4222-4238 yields 0.446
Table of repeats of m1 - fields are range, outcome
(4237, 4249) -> 0.897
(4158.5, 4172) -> 1.3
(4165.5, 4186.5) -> 1.29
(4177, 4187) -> 1.33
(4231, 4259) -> 0.841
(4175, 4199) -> 1.27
